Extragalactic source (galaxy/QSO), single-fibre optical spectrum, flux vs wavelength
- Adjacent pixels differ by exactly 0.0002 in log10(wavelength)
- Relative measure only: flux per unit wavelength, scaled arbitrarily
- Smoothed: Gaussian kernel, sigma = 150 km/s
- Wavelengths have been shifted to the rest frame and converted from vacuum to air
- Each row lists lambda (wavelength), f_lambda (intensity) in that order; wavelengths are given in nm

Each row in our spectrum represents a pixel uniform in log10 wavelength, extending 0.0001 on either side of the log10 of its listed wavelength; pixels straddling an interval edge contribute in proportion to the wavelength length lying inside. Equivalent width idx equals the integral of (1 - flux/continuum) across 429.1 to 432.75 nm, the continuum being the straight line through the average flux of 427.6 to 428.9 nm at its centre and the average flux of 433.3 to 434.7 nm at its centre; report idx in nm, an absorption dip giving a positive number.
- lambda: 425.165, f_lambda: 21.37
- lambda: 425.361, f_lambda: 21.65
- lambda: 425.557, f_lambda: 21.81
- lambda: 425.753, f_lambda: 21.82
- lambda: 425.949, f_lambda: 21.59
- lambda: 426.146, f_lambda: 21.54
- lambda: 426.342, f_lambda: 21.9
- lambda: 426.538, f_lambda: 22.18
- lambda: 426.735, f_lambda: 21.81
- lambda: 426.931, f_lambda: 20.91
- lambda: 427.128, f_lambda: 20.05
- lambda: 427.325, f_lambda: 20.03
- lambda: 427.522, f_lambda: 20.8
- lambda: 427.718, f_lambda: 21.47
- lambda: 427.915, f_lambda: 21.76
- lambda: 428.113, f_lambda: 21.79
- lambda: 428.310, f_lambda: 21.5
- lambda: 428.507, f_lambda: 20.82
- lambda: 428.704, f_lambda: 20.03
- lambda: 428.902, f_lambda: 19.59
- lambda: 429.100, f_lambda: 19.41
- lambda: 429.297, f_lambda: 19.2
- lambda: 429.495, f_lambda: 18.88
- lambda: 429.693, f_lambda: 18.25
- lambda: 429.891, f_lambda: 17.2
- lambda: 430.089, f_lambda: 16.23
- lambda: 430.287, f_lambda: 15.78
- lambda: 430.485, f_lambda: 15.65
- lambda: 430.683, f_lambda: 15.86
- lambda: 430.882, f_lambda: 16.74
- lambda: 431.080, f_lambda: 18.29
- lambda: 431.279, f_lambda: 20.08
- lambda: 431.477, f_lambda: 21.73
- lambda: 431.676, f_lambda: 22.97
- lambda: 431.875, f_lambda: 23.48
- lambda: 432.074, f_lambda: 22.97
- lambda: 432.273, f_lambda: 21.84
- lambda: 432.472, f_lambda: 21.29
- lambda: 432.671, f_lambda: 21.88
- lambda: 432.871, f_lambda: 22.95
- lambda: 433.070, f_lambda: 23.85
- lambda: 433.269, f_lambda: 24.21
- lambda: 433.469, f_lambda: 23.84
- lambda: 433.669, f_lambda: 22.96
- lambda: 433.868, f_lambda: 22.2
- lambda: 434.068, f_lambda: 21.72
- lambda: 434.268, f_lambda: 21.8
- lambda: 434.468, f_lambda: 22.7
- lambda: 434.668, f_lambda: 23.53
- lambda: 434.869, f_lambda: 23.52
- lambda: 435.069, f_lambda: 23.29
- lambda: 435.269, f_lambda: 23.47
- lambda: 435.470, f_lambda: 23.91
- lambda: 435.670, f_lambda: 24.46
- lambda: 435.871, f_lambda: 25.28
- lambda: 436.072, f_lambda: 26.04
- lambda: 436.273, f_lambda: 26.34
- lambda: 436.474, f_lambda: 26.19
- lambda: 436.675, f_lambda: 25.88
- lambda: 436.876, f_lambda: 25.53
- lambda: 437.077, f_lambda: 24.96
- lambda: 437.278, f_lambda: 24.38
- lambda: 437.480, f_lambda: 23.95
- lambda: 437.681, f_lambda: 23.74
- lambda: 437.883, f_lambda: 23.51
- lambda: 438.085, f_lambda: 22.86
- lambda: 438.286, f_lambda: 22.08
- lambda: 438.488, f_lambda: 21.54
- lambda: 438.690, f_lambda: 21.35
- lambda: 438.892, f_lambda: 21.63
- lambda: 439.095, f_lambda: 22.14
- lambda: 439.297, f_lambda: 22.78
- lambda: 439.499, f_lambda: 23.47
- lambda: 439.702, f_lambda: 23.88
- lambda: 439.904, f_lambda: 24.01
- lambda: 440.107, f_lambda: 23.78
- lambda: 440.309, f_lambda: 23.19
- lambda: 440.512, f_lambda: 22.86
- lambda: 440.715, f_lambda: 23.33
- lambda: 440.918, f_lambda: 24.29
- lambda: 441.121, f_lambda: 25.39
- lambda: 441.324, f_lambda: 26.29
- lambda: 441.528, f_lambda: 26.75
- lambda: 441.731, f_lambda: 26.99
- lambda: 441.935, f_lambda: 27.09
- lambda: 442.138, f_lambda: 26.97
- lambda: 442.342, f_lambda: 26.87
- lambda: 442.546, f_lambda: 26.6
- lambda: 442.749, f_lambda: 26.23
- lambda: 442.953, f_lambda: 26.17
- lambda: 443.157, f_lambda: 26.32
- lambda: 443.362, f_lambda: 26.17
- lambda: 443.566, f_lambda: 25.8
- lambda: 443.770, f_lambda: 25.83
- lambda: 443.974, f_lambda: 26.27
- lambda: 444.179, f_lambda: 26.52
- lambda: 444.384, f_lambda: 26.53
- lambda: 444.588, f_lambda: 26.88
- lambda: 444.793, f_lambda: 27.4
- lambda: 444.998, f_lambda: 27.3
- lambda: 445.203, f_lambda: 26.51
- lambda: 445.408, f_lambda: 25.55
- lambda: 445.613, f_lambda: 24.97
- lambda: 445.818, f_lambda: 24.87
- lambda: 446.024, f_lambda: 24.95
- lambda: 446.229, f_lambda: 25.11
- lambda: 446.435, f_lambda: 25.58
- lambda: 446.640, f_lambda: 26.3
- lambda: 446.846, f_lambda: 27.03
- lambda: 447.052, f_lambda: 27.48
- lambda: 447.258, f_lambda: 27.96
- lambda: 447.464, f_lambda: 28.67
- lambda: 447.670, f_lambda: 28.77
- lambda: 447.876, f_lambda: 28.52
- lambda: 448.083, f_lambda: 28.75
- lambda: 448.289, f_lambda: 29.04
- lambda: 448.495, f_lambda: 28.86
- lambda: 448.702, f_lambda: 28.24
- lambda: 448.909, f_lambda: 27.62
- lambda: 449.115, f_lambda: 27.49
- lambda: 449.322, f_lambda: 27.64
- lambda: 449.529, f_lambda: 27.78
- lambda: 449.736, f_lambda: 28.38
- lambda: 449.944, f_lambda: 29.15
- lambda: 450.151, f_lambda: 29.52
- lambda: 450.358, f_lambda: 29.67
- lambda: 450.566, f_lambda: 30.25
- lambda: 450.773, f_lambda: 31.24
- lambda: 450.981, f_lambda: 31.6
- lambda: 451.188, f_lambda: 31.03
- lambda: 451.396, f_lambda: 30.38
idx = 0.42 nm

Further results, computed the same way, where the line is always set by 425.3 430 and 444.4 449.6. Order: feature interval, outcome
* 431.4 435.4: -0.04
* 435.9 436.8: -0.09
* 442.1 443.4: -0.04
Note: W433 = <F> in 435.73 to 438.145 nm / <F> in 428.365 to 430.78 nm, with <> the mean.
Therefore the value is 1.4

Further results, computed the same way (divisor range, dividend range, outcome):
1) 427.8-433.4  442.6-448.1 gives 1.32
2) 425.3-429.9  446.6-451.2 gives 1.39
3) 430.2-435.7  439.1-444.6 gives 1.17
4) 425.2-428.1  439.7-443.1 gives 1.19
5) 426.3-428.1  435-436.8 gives 1.18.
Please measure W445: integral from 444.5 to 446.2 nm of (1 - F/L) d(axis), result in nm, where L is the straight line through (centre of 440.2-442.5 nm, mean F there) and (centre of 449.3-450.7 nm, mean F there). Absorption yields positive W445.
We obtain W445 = 0.07 nm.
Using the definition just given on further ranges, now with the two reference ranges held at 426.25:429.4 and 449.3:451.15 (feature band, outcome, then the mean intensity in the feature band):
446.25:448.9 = 0.07 nm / 27.8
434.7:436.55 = -0.06 nm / 24.7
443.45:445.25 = 0.05 nm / 26.6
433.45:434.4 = 0.03 nm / 22.4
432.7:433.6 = -0.02 nm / 23.5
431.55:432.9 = 0.01 nm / 22.4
